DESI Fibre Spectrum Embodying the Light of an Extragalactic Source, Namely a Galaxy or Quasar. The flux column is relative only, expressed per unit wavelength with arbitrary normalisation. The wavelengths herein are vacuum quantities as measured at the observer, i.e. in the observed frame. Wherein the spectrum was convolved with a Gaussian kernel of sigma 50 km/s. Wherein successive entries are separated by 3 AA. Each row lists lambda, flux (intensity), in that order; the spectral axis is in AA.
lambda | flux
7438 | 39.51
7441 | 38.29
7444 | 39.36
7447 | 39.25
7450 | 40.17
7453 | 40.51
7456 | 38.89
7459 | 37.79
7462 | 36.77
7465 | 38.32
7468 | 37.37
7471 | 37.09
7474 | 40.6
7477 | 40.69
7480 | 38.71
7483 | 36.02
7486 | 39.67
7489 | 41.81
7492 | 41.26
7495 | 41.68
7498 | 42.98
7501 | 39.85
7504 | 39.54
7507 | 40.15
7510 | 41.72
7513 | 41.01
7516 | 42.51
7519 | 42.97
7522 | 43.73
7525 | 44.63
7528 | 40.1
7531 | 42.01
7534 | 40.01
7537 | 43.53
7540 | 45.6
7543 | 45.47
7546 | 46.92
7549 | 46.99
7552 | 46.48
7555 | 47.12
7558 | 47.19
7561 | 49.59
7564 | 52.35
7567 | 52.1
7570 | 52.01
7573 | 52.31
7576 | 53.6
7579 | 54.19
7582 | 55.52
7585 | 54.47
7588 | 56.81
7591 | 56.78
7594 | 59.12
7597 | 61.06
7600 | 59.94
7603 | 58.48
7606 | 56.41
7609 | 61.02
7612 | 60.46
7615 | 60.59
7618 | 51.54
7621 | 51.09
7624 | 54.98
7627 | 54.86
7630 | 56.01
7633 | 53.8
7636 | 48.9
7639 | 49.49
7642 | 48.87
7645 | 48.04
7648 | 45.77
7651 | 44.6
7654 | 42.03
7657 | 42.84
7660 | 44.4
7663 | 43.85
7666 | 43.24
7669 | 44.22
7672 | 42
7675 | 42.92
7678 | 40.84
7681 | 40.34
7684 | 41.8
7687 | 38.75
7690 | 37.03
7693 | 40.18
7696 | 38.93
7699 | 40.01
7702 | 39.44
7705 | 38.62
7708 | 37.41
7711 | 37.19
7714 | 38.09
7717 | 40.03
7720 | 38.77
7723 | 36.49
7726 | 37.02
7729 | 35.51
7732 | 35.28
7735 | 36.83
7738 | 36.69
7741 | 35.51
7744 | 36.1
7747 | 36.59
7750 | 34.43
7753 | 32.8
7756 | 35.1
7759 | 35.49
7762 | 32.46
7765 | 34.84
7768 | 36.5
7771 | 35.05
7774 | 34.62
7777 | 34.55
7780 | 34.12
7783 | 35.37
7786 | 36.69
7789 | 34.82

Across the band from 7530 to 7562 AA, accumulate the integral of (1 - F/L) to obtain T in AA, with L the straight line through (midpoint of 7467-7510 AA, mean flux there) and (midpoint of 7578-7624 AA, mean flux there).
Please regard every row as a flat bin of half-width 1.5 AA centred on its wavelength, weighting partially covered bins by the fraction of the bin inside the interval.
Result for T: 2.1 AA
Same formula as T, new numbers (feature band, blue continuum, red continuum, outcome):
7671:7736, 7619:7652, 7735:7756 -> 3.8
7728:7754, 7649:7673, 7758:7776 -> 0.9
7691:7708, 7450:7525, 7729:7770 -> -1.4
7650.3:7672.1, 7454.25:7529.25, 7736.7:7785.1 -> -3.8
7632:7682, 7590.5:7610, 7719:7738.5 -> 4.2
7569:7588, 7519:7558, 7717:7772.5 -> -5.0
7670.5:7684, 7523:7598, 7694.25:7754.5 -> -0.3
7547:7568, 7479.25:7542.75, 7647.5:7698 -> -3.6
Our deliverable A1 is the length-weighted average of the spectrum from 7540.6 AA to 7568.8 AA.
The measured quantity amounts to 48.2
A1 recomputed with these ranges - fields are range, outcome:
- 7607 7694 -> 47.5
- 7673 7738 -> 38.6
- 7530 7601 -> 50.9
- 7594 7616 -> 59.6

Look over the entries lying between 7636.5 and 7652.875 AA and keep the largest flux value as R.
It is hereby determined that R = 49.49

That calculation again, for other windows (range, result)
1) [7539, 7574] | 52.35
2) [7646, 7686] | 45.77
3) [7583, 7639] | 61.06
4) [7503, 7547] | 46.92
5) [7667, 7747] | 44.22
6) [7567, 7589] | 56.81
